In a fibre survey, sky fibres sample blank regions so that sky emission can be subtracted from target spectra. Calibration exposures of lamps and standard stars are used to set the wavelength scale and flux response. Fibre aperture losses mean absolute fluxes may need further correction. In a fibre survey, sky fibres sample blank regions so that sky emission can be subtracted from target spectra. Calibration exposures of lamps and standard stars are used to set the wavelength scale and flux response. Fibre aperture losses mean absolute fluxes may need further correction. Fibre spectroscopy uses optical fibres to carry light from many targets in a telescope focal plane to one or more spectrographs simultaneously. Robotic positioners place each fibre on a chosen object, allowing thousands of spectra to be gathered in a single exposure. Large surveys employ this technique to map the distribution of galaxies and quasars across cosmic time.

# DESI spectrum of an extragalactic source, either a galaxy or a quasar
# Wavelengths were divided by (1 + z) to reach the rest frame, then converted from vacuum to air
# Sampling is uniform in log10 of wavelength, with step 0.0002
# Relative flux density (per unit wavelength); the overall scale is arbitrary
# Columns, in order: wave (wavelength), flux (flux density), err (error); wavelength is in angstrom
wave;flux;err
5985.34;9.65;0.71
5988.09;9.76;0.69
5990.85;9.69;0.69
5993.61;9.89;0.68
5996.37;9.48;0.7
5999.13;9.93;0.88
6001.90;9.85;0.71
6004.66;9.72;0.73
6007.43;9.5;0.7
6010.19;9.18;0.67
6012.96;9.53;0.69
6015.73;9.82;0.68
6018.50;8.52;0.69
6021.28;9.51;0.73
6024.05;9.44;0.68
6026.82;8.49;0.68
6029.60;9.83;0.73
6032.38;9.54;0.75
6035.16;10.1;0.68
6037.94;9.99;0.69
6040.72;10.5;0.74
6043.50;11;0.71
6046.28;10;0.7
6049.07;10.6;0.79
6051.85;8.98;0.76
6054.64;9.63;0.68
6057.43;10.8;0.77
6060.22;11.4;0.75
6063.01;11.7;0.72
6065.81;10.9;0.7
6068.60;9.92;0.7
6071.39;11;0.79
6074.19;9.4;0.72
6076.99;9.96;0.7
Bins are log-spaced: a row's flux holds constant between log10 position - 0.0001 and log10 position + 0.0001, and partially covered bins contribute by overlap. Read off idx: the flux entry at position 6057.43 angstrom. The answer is 10.8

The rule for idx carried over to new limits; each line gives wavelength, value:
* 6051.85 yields 8.98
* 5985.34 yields 9.65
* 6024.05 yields 9.44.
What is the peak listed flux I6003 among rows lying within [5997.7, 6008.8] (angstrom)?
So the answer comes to 9.93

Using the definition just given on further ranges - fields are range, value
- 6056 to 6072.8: 11.7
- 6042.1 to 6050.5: 11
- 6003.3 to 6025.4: 9.82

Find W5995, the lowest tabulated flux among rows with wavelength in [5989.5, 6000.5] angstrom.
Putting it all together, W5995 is 9.48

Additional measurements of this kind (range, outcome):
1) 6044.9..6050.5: 10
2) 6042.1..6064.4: 8.98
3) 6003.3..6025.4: 8.52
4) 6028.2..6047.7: 9.54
